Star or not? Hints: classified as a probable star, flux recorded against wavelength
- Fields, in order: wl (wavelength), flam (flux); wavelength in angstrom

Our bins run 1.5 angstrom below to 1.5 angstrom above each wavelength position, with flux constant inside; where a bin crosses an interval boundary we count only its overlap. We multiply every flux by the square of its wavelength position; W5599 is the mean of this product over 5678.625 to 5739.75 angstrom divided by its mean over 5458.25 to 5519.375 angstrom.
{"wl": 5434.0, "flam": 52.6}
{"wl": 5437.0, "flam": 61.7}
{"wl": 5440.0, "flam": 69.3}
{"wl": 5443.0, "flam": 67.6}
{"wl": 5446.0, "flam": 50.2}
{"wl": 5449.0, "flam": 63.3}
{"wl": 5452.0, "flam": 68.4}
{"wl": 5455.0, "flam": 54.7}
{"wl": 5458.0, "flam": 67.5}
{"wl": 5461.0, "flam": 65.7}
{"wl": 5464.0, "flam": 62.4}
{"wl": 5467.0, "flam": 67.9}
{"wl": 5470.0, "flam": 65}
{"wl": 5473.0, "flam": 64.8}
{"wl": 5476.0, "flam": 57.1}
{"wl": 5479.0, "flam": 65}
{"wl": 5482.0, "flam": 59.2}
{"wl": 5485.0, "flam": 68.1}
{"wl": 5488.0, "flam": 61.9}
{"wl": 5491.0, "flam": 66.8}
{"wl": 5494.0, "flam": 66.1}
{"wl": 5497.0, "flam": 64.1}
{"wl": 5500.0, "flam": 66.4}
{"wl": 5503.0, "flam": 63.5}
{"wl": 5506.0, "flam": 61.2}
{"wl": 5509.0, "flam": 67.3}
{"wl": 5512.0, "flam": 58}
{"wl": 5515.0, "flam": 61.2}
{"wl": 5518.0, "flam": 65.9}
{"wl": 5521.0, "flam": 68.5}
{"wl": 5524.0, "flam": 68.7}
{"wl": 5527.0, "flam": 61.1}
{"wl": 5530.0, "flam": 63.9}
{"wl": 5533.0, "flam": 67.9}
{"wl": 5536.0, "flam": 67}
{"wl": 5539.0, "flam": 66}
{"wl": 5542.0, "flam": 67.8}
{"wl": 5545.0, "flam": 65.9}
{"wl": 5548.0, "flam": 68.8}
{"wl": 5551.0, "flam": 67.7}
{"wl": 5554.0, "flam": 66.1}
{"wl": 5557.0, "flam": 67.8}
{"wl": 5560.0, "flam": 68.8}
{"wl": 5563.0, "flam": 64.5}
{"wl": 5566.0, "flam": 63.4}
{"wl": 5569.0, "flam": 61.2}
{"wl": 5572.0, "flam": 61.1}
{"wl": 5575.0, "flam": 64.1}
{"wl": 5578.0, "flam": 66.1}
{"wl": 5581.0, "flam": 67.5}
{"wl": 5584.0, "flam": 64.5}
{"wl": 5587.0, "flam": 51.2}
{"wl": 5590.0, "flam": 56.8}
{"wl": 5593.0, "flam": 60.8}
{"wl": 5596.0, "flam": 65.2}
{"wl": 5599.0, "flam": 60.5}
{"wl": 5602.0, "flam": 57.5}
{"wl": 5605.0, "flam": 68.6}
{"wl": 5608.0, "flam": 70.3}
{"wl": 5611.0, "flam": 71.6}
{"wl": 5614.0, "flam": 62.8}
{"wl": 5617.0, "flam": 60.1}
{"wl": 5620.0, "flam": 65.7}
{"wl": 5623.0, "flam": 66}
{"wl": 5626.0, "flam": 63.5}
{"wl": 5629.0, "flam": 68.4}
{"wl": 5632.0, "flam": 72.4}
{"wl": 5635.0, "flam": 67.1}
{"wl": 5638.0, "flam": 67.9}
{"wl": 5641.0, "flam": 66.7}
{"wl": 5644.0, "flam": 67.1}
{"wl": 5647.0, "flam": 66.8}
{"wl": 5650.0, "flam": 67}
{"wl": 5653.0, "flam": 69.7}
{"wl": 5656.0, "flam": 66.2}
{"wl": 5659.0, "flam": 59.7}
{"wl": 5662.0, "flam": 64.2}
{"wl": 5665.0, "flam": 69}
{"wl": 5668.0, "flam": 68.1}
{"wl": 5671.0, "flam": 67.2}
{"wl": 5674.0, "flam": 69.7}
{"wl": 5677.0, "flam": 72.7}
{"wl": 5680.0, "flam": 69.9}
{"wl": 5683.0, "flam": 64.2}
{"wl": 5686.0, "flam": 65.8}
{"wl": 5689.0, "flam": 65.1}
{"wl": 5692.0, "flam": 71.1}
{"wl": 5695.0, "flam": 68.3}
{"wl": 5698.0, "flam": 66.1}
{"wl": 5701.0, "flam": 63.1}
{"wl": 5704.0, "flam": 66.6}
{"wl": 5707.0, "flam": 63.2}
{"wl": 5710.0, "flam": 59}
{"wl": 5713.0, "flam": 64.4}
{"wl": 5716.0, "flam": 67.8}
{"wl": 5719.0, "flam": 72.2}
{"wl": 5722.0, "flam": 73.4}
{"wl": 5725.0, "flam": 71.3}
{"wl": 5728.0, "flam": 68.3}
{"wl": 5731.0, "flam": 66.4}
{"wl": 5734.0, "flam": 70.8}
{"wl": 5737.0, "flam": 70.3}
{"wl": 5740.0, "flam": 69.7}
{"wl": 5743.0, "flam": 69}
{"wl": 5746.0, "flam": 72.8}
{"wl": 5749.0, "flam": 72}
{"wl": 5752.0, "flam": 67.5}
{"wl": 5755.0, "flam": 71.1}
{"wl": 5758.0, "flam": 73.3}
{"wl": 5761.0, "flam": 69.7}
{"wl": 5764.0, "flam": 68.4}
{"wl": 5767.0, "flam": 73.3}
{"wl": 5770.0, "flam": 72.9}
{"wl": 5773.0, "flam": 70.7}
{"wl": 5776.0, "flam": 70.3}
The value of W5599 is 1.14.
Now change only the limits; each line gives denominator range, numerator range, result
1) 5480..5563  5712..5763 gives 1.16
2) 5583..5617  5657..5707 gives 1.10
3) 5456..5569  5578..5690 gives 1.05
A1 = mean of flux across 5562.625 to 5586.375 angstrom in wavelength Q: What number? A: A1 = 63.6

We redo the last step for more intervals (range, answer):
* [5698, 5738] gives 67.4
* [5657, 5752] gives 67.8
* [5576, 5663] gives 64.9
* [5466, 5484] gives 63.2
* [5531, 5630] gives 64.7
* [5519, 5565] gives 66.7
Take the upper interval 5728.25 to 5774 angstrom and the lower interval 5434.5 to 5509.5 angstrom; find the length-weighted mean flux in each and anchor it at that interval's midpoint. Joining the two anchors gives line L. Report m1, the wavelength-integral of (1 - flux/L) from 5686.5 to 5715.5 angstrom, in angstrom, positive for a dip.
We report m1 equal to 1.6 angstrom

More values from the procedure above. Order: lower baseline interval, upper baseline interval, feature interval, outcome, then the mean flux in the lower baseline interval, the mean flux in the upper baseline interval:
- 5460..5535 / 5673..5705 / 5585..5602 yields 1.8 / 64.3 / 67.5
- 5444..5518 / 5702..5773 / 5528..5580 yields -0.6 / 63.2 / 69.3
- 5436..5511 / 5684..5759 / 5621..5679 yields -0.3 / 63.8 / 68.3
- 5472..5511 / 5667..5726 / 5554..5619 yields 1.9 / 63.9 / 67.4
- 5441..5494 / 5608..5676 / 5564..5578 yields 0.5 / 63.4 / 66.8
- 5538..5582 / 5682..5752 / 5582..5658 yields 1.9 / 65.8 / 67.9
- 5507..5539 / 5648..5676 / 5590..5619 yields 1.0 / 64.9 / 66.9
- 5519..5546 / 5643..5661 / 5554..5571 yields 0.3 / 66.3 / 66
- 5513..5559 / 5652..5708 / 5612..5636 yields 0.3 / 66.2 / 66.8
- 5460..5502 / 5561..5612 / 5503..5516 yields 0.4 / 64.3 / 63.2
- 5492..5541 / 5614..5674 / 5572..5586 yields 0.2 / 64.9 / 66.5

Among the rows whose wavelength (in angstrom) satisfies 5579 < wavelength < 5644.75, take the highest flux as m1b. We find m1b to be 72.4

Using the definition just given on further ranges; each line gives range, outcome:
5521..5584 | 68.8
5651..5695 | 72.7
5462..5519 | 68.1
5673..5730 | 73.4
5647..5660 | 69.7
